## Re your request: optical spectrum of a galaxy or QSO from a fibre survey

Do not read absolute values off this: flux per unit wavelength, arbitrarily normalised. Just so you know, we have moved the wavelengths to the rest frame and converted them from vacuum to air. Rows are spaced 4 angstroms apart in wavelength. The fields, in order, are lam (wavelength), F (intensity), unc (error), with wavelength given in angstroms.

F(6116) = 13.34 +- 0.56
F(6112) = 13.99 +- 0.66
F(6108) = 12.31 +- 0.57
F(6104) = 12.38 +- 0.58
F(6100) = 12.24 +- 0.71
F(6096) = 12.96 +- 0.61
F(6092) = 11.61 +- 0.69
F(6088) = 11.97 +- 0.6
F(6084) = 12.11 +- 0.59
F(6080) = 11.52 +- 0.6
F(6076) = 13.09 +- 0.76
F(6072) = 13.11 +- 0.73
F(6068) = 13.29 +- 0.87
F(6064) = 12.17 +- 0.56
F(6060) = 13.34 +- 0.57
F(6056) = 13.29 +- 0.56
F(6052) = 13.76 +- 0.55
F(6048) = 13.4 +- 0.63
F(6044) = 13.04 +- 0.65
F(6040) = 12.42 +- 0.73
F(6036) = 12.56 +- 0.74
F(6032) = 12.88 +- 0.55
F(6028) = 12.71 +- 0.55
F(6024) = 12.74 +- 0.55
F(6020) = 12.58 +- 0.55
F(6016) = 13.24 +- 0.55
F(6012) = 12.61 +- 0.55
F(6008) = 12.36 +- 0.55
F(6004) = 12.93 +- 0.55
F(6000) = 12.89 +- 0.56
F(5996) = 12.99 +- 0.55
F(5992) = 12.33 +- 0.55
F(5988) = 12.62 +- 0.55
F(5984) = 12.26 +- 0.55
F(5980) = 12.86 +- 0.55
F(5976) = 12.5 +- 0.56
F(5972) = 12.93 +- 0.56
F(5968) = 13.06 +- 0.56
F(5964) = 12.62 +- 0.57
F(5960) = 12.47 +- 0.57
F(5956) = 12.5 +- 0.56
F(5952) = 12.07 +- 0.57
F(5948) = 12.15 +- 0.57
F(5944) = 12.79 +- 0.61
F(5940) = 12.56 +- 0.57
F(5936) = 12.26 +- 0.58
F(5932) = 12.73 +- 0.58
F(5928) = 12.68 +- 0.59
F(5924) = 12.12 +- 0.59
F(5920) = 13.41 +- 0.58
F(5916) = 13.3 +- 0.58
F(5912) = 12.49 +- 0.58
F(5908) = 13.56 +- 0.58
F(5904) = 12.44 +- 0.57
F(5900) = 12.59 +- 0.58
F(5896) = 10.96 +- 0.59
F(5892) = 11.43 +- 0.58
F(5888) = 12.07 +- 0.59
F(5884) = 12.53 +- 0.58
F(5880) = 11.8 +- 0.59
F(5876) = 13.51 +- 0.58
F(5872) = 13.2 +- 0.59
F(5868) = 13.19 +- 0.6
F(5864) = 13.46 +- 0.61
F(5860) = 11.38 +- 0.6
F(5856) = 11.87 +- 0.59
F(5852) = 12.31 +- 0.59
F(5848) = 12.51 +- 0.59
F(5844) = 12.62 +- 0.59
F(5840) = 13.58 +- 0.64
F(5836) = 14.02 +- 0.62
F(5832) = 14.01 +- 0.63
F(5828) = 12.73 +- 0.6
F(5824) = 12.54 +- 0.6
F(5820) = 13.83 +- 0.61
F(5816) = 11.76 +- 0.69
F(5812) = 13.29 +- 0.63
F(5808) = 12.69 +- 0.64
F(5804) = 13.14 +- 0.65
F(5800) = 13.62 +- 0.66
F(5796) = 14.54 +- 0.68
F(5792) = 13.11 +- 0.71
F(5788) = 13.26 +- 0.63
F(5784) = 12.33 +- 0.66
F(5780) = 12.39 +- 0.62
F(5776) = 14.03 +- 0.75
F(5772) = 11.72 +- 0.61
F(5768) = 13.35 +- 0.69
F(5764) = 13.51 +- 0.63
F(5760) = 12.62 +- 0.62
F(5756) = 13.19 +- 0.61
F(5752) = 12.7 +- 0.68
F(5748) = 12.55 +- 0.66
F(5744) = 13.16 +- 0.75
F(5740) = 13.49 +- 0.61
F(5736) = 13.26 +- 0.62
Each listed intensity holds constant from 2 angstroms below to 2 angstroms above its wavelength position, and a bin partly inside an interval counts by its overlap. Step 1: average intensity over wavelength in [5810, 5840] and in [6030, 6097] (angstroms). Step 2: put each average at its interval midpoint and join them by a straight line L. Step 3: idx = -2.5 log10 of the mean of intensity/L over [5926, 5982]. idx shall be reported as 0.03 mag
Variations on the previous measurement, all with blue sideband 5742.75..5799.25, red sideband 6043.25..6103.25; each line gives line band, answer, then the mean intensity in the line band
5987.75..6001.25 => 0.01 mag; 12.7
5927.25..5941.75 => 0.03 mag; 12.5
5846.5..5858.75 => 0.07 mag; 12.2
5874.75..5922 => 0.04 mag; 12.5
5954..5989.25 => 0.02 mag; 12.6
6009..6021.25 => 0.00 mag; 12.8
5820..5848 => -0.02 mag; 13.2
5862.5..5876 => -0.03 mag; 13.3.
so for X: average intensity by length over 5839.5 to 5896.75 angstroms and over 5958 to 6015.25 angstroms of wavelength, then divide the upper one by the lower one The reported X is 1.0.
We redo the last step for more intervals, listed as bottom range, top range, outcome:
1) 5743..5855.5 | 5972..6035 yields 0.98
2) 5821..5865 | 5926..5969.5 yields 0.98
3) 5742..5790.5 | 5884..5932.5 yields 0.97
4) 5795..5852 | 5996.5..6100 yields 0.97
